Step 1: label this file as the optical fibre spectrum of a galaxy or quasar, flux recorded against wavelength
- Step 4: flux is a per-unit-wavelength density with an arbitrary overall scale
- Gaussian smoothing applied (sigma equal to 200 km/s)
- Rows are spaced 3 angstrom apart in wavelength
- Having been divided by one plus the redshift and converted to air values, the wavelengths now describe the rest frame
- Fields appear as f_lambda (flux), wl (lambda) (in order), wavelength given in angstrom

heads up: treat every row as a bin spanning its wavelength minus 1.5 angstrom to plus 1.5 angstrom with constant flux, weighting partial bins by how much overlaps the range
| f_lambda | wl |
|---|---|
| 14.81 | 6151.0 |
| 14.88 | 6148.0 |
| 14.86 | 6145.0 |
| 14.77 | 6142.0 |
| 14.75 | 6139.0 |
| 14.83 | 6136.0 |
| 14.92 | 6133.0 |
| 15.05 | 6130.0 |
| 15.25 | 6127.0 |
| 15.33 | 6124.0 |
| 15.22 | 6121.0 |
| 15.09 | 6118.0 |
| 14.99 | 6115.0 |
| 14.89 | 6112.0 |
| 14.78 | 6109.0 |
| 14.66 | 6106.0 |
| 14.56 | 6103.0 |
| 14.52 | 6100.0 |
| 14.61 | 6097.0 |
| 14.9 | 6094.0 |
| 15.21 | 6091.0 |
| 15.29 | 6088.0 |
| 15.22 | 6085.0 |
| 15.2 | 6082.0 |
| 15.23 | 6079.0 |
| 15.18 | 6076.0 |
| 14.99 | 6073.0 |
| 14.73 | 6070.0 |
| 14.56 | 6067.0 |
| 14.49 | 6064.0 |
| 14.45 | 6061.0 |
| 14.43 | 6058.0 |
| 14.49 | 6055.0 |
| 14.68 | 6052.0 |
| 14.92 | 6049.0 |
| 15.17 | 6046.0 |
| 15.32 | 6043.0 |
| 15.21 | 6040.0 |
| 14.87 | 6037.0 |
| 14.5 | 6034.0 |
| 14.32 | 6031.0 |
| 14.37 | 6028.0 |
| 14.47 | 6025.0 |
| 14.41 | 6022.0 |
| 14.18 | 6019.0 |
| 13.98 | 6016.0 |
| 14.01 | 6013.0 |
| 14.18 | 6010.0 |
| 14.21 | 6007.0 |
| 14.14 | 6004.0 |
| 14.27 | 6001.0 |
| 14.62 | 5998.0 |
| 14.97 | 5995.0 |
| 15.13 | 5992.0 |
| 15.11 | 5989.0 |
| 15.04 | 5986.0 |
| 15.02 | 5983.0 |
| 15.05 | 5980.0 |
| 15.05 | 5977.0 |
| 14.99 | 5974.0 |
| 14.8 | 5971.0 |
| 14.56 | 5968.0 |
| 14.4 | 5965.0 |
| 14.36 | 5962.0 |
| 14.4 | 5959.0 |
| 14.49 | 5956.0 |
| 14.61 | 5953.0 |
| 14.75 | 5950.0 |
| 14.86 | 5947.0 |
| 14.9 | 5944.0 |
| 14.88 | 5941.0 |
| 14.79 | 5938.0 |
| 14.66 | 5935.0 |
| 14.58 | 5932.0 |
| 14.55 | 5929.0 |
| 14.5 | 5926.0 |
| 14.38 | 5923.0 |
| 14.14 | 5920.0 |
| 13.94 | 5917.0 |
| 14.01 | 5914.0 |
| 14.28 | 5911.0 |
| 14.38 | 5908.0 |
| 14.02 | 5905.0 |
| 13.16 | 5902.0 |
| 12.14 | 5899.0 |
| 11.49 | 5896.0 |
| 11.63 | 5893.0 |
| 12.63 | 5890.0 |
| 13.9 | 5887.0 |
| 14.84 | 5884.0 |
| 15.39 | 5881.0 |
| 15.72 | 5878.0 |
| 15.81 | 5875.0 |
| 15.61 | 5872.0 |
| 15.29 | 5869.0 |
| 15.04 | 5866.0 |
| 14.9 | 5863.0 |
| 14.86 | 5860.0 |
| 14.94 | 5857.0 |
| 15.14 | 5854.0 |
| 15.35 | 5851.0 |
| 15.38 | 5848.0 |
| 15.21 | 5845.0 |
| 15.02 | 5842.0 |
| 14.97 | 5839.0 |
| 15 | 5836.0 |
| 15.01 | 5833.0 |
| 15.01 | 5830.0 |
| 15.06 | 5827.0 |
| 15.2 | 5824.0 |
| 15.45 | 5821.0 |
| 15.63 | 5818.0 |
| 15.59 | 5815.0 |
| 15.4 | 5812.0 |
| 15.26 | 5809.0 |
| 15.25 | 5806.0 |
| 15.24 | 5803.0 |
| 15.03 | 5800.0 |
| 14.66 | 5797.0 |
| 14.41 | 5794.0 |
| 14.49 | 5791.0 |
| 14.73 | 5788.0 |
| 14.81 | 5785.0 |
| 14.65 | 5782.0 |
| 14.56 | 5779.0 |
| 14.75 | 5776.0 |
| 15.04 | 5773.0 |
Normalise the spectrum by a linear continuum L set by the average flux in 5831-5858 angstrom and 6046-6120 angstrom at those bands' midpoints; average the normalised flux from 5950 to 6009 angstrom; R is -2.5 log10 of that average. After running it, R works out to 0.02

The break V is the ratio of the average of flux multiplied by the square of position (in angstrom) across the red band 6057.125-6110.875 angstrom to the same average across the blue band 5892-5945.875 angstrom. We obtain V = 1.1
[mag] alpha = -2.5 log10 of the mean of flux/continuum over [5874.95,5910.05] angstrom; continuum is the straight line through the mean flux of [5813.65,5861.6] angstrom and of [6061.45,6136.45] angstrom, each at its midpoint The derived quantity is 0.11 mag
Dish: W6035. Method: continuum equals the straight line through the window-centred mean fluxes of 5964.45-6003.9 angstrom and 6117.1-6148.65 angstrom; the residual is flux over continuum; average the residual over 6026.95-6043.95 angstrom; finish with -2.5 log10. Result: 0.01 mag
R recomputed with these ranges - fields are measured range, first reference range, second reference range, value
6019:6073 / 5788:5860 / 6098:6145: 0.02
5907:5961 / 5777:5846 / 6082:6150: 0.04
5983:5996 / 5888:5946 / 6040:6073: -0.05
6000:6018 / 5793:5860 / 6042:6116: 0.06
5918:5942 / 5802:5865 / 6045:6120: 0.04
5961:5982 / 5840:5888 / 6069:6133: 0.02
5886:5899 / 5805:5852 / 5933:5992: 0.21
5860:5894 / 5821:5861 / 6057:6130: 0.03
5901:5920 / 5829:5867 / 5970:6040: 0.07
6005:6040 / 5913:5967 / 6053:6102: 0.03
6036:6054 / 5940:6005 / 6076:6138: -0.01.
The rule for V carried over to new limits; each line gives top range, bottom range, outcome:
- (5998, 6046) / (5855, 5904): 1.07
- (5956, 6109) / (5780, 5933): 1.07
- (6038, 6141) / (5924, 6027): 1.06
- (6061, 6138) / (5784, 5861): 1.09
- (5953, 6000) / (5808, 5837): 1.02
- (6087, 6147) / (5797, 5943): 1.11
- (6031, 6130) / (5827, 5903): 1.10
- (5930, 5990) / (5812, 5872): 1.01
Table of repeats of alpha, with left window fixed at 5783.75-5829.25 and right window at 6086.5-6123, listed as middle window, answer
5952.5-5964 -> 0.04 mag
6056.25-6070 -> 0.03 mag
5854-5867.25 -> 0.01 mag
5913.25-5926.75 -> 0.06 mag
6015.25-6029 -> 0.05 mag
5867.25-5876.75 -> -0.04 mag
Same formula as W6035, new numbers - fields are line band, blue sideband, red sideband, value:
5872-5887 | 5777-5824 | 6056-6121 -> -0.02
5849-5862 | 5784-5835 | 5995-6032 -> -0.01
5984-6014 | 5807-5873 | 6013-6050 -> 0.01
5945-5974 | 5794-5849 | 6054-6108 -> 0.03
